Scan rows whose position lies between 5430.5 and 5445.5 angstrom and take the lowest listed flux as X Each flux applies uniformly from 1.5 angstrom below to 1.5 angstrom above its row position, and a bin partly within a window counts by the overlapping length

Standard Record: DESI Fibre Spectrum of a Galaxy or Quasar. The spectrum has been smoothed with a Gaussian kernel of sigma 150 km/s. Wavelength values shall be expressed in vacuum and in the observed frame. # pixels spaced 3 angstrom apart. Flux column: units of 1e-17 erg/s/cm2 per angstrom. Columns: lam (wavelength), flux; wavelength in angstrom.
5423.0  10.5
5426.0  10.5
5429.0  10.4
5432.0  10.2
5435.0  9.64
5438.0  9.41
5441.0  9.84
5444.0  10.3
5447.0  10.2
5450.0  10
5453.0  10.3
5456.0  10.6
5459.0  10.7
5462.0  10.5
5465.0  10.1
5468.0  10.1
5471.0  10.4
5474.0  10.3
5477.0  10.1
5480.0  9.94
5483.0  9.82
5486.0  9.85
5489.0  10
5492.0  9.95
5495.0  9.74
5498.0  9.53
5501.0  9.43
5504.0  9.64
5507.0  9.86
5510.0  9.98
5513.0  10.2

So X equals 9.41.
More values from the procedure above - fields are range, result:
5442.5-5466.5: 10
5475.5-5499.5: 9.53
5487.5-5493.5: 9.95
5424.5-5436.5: 9.64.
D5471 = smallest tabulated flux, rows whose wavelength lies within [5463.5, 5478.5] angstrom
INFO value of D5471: 10.1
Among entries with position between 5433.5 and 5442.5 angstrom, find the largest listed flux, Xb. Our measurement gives 9.84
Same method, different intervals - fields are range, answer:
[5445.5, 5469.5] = 10.7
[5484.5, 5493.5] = 10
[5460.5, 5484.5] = 10.5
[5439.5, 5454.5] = 10.3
